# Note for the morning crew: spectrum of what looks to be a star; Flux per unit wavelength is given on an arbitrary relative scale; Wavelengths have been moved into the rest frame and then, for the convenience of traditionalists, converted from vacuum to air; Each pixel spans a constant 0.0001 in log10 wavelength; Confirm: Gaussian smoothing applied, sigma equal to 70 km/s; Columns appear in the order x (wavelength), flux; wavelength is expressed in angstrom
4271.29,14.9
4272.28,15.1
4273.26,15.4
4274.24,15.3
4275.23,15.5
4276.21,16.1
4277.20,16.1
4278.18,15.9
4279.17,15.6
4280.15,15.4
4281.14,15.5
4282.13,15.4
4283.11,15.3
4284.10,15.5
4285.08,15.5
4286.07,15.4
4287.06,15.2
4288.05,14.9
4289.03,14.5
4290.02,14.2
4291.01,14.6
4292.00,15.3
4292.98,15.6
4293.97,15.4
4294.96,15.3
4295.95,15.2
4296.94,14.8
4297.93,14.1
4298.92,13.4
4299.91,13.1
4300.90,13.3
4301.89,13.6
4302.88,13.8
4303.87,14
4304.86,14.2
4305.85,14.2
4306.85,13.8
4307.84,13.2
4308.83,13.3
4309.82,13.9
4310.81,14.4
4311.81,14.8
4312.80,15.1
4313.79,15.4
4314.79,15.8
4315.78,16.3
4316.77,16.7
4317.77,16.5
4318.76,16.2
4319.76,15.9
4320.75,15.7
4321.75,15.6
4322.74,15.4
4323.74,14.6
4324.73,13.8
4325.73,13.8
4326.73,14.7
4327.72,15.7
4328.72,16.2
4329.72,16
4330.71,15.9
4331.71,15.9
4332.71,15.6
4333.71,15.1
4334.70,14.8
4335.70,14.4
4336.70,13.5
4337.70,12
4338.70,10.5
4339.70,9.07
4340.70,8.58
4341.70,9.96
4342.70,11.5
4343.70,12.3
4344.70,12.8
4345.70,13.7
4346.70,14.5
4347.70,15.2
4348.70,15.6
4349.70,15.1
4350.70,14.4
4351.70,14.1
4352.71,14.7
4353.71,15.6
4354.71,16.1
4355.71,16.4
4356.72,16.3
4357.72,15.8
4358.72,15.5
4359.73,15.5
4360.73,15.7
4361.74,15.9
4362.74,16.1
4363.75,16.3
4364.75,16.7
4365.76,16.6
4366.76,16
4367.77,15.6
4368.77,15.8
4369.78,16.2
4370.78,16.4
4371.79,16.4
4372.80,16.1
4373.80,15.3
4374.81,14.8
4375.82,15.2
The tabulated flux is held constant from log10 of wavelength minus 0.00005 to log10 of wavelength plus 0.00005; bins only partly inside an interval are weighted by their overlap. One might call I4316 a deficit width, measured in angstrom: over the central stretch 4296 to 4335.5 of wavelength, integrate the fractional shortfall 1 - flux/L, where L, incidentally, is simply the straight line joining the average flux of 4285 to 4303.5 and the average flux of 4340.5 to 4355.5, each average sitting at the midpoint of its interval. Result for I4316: -1.7 angstrom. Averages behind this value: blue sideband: 14.6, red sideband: 13.8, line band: 14.8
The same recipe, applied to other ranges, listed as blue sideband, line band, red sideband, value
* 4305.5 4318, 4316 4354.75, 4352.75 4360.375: 2.7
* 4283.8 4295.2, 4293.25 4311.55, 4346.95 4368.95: 1.4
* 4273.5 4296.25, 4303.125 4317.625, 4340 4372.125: 0.5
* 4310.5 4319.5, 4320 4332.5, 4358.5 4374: 0.4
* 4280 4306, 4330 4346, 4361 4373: 2.8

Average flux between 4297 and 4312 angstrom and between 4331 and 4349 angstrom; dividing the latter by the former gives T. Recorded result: 0.95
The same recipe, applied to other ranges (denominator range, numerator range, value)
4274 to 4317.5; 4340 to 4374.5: 1.00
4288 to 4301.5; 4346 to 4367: 1.07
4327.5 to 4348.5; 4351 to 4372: 1.18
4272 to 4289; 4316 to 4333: 1.01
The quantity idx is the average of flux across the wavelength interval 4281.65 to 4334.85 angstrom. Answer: 14.9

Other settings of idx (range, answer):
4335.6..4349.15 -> 12.3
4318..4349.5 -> 14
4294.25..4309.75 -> 14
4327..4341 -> 13.9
